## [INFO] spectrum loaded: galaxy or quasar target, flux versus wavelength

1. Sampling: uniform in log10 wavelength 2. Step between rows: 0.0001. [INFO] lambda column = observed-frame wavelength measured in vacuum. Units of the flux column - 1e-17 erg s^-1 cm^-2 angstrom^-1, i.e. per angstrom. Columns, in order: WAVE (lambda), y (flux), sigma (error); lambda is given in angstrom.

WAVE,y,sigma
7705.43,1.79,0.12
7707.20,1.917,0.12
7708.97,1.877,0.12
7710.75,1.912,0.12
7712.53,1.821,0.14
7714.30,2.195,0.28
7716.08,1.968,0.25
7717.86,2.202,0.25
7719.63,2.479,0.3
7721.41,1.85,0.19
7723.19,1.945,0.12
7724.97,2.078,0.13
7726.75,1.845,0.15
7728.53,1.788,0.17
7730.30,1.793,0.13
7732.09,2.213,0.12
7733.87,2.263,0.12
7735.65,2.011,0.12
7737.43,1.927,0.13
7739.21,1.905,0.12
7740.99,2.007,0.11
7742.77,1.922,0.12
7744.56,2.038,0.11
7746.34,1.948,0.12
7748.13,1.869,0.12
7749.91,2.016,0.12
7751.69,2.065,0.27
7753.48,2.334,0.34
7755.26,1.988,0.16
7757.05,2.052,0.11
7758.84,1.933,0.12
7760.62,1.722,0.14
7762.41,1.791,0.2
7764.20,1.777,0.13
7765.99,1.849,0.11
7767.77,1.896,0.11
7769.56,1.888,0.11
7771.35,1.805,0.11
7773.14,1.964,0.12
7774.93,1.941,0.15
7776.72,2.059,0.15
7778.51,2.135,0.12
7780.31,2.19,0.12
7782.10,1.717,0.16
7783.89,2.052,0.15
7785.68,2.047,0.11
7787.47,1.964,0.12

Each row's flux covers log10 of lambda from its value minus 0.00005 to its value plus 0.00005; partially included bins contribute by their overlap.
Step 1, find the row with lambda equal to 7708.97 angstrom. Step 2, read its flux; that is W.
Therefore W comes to 1.877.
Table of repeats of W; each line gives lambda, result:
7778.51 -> 2.135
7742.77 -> 1.922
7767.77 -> 1.896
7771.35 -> 1.805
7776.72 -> 2.059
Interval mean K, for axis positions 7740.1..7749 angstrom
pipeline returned 1.96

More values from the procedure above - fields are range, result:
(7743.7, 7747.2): 1.99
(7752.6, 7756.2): 2.16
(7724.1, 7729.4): 1.9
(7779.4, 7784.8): 1.99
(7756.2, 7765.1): 1.85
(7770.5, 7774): 1.88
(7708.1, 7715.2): 1.95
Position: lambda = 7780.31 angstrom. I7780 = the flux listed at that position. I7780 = 2.19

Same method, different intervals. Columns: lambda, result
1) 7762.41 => 1.791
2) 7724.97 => 2.078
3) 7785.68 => 2.047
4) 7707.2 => 1.917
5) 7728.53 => 1.788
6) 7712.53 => 1.821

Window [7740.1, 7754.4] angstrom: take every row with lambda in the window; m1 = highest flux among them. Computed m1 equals 2.334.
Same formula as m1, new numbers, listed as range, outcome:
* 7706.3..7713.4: 1.917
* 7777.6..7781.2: 2.19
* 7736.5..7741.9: 2.007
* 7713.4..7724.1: 2.479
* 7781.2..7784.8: 2.052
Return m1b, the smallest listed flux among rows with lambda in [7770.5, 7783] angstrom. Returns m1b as 1.717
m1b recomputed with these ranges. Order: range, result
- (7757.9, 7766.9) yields 1.722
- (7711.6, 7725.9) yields 1.821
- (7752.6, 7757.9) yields 1.988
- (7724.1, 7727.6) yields 1.845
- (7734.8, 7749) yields 1.869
